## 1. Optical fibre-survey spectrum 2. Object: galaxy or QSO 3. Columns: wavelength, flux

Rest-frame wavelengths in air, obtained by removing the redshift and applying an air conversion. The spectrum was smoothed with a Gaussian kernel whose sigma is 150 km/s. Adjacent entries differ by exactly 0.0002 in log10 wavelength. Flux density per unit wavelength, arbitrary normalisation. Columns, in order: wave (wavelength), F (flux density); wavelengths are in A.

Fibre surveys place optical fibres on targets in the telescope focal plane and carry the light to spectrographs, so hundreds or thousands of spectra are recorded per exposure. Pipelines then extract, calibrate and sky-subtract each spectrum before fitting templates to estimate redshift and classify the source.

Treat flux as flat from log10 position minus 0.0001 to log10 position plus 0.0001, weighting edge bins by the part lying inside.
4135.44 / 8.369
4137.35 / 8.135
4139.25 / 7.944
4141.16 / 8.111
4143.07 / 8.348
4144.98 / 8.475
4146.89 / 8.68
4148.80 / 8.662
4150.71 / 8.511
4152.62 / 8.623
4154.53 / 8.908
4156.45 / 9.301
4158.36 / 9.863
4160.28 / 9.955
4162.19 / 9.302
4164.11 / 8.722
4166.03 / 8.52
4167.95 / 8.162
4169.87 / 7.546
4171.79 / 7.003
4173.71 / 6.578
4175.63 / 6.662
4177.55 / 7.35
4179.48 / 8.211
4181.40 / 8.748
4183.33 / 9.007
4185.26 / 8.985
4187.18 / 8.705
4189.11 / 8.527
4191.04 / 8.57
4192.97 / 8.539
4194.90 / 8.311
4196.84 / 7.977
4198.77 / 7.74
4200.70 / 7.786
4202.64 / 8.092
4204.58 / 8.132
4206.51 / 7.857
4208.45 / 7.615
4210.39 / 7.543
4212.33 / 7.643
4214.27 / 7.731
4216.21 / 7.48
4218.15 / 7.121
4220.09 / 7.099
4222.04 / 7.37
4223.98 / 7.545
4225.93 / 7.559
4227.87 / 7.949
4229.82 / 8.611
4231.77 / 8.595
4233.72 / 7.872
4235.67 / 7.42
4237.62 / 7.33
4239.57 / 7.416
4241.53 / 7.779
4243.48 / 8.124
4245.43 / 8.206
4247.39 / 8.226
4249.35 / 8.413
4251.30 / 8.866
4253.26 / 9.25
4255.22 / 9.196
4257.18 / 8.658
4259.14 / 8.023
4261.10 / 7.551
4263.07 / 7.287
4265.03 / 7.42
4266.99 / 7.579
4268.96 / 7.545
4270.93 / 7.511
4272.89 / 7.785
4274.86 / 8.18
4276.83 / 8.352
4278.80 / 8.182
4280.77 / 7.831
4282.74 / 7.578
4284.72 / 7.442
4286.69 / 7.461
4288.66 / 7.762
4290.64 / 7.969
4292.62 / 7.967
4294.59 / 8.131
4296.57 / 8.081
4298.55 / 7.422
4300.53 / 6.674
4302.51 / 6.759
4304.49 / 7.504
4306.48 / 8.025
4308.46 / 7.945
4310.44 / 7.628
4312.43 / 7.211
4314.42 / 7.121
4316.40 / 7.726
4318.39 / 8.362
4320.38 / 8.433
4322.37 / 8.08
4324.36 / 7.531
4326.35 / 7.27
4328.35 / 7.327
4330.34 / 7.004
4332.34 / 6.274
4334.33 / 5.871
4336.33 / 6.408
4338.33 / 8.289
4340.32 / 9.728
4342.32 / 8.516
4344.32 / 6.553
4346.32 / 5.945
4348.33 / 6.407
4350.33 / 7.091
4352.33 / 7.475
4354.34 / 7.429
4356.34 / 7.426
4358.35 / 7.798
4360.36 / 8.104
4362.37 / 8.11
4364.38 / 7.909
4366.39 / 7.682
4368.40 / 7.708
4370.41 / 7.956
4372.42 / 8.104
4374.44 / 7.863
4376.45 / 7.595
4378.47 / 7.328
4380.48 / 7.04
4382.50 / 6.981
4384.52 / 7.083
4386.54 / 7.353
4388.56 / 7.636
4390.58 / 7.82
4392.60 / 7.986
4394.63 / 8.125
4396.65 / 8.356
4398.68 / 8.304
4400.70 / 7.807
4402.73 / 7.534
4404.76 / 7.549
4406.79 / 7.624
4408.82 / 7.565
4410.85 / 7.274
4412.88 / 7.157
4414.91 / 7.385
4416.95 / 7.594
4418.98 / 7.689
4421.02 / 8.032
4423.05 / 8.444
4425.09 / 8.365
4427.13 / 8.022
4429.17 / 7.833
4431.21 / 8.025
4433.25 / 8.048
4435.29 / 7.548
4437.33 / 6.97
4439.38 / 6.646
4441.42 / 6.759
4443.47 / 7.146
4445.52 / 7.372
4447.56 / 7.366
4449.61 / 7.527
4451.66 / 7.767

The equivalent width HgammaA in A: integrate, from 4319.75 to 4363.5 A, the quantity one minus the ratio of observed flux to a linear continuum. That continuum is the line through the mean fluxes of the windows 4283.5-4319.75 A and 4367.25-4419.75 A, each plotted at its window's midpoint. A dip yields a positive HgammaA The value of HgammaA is 1.3 A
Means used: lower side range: 7.63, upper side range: 7.63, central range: 7.4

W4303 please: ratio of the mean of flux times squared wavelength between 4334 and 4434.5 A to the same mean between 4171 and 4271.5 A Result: 1.04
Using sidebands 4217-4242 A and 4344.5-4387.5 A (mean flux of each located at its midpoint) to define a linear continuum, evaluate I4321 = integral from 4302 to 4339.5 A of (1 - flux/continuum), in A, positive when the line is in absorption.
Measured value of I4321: 0.4 A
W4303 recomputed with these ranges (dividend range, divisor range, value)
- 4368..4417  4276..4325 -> 1.03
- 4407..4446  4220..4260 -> 1.02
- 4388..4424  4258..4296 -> 1.06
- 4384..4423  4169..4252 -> 1.07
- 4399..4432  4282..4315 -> 1.08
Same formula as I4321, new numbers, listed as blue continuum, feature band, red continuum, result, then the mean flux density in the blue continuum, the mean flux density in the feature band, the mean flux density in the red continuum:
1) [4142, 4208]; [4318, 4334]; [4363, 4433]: 1.0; 8.36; 7.43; 7.73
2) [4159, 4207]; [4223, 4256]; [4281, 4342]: -0.8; 8.21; 8.13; 7.58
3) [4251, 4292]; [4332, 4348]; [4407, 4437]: 1.4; 7.96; 7.2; 7.76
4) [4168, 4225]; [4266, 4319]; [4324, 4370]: -0.9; 7.85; 7.69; 7.39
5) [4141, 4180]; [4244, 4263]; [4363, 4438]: -0.7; 8.36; 8.42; 7.72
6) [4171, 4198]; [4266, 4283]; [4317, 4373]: -0.2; 8.09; 7.85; 7.53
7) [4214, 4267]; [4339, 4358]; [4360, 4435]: 0.9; 7.93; 7.43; 7.75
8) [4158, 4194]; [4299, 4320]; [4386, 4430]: 1.3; 8.34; 7.52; 7.8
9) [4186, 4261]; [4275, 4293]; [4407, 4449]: 0.1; 8.02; 7.85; 7.56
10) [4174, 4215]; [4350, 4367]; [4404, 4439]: 0.2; 8.06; 7.69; 7.69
